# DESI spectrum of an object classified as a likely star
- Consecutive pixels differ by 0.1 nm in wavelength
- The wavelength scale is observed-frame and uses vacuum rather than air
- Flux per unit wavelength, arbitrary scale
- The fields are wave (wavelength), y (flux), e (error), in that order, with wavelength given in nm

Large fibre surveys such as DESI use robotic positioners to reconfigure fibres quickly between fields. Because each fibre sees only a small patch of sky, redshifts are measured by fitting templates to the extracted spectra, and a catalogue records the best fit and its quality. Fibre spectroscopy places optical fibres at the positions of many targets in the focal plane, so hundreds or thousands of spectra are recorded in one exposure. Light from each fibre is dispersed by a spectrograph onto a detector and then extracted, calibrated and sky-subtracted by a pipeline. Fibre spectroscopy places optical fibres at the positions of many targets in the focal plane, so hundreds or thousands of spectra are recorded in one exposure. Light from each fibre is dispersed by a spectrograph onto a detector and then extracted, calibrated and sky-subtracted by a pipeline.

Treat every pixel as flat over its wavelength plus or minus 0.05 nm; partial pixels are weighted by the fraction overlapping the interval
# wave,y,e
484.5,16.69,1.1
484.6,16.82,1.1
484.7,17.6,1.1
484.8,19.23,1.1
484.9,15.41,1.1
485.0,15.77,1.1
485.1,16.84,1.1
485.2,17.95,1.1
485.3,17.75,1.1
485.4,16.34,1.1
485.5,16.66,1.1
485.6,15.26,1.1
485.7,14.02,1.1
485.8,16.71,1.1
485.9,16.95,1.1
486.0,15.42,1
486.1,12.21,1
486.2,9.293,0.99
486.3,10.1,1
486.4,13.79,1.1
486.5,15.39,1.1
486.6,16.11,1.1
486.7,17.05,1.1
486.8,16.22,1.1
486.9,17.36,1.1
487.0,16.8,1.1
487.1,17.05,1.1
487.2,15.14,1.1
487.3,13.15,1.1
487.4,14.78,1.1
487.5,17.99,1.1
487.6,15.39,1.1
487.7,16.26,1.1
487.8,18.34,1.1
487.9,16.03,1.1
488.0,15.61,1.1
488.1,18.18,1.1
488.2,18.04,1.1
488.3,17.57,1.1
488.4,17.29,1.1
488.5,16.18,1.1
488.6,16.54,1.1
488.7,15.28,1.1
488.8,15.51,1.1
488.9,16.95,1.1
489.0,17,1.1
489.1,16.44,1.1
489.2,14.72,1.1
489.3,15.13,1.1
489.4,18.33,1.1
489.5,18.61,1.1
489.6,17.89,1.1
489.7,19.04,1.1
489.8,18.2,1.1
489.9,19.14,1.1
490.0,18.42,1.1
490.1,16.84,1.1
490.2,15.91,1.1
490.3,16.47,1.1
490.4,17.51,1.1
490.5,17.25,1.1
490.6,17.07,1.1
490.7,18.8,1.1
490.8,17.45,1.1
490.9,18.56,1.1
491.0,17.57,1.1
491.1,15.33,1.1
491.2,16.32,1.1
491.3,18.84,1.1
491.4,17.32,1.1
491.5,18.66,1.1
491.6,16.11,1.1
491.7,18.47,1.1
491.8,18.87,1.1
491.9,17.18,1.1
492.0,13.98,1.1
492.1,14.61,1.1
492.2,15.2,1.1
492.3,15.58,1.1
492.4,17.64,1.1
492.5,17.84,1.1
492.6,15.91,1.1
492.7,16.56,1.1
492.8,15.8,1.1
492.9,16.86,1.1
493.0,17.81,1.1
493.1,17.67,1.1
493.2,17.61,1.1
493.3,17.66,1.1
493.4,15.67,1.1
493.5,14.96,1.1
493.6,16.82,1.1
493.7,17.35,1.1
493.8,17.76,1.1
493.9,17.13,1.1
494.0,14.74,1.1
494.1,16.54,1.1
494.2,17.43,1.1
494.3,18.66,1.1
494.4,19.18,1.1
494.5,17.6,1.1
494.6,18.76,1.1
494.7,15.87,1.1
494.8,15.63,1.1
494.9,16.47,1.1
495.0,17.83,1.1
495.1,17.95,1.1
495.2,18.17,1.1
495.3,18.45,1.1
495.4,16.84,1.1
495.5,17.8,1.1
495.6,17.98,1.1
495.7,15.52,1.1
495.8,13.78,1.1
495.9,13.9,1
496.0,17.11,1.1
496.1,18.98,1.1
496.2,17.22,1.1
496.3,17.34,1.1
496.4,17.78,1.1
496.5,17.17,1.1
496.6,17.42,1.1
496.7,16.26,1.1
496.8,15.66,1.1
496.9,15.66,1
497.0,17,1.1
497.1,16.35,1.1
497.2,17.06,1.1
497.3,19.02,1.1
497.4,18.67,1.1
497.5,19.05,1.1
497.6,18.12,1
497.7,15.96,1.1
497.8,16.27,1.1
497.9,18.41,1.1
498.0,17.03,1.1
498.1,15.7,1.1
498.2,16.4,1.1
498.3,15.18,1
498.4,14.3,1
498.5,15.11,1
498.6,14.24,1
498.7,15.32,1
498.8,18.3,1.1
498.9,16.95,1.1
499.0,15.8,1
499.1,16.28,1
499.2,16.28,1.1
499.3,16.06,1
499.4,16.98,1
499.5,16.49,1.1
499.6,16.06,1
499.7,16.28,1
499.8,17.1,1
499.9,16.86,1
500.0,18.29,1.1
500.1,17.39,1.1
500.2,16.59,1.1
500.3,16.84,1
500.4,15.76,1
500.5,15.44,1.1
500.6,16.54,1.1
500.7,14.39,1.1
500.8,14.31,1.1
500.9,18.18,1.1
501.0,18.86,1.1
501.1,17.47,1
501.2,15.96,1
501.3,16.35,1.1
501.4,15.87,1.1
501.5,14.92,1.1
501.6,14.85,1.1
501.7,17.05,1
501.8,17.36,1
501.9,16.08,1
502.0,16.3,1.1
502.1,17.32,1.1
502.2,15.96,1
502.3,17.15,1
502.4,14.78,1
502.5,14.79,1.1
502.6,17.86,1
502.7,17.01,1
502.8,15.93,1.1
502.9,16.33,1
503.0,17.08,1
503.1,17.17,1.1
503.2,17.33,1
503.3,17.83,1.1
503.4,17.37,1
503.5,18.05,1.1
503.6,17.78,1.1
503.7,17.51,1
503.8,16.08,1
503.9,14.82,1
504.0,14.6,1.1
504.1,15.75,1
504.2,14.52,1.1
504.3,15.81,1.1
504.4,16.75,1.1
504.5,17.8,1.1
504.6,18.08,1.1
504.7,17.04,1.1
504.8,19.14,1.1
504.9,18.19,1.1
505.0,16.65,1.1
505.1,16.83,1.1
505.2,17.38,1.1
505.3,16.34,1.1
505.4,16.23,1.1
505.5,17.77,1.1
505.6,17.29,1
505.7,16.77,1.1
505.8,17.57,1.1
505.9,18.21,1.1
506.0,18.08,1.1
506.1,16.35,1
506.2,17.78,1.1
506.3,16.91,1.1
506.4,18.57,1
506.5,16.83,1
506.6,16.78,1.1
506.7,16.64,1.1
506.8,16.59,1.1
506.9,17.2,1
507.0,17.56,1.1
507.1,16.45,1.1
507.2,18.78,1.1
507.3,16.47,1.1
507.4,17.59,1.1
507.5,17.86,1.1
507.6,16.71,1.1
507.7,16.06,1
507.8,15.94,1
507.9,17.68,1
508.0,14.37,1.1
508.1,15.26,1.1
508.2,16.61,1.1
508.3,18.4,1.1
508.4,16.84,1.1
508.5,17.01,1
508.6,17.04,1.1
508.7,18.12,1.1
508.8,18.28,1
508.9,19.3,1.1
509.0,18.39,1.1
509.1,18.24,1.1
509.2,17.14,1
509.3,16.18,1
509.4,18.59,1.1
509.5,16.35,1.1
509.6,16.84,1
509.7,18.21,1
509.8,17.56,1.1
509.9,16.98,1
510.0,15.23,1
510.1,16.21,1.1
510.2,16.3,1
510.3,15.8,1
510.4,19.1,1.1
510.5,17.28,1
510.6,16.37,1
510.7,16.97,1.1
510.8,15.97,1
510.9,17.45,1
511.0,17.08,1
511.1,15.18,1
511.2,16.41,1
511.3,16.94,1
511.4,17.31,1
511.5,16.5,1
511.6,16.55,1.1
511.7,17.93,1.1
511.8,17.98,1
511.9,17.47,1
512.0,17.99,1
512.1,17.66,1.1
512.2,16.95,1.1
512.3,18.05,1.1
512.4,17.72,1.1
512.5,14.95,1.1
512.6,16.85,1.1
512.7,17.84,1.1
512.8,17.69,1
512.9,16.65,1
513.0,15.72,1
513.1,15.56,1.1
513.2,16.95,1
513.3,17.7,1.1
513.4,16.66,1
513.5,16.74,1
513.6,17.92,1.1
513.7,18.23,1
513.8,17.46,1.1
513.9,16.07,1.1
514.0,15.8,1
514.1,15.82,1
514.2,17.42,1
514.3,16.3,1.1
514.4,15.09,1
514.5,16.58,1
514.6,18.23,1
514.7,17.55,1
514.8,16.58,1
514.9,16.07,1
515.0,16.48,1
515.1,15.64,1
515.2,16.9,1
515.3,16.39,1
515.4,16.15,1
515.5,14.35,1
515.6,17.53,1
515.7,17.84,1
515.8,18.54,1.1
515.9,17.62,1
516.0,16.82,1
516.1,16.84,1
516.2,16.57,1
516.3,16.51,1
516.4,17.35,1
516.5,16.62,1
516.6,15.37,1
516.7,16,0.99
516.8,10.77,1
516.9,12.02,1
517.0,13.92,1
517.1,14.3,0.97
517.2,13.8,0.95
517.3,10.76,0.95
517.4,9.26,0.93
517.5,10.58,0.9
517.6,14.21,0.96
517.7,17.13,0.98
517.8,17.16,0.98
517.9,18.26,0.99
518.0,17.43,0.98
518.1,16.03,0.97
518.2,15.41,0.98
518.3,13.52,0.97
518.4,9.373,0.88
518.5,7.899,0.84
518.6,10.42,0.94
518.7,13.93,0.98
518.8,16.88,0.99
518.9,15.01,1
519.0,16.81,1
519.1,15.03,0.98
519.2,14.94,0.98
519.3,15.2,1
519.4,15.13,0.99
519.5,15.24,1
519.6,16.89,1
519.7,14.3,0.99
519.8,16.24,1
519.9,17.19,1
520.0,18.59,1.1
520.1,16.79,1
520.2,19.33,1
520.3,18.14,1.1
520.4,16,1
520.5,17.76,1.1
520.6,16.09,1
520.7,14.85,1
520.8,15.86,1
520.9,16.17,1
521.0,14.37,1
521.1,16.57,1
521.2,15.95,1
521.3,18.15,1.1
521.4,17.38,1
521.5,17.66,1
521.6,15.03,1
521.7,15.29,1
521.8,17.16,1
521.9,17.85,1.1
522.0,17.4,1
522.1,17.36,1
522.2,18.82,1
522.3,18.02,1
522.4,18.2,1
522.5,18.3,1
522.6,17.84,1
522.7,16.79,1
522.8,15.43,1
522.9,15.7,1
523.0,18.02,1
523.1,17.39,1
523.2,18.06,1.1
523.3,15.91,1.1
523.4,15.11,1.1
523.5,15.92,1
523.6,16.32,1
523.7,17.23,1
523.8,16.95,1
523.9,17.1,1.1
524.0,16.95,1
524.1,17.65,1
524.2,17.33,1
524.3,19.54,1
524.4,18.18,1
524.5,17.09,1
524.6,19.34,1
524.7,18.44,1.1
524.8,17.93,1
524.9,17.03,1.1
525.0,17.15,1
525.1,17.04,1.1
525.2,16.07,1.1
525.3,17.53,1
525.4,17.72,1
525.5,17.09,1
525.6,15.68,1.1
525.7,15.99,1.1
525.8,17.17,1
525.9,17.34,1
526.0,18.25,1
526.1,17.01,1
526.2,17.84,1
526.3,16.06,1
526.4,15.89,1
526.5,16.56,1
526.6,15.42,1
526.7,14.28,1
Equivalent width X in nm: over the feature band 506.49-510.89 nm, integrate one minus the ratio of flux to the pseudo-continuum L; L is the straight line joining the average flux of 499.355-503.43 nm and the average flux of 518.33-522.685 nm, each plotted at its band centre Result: -0.19 nm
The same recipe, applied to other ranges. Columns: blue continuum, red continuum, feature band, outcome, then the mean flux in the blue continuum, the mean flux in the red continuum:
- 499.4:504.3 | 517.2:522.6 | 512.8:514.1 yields -0.06 nm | 16.5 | 15.7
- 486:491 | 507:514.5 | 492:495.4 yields -0.07 nm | 16.4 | 17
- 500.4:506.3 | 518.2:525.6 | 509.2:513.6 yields -0.09 nm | 16.7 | 16.5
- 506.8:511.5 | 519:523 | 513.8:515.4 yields 0.04 nm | 17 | 16.7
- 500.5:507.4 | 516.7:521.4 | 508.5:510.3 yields -0.13 nm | 16.8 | 15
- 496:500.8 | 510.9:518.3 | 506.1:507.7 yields -0.07 nm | 16.6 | 16.2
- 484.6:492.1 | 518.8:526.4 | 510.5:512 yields -0.01 nm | 16.5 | 16.9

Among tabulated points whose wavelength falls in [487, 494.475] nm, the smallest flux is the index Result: 13.15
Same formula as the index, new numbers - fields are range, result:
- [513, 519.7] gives 7.899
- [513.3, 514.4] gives 15.09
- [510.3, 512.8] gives 14.95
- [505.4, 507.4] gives 16.35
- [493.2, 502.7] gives 13.78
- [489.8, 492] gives 13.98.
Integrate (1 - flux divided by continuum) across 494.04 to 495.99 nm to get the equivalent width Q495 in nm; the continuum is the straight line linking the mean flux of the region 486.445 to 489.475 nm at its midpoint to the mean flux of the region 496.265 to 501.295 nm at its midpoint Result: -0.060 nm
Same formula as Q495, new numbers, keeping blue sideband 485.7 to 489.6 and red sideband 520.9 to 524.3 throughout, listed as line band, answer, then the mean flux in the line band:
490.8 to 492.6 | -0.100 nm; 16.9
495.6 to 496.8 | -0.032 nm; 16.6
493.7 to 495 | -0.085 nm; 17.2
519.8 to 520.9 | -0.005 nm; 17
